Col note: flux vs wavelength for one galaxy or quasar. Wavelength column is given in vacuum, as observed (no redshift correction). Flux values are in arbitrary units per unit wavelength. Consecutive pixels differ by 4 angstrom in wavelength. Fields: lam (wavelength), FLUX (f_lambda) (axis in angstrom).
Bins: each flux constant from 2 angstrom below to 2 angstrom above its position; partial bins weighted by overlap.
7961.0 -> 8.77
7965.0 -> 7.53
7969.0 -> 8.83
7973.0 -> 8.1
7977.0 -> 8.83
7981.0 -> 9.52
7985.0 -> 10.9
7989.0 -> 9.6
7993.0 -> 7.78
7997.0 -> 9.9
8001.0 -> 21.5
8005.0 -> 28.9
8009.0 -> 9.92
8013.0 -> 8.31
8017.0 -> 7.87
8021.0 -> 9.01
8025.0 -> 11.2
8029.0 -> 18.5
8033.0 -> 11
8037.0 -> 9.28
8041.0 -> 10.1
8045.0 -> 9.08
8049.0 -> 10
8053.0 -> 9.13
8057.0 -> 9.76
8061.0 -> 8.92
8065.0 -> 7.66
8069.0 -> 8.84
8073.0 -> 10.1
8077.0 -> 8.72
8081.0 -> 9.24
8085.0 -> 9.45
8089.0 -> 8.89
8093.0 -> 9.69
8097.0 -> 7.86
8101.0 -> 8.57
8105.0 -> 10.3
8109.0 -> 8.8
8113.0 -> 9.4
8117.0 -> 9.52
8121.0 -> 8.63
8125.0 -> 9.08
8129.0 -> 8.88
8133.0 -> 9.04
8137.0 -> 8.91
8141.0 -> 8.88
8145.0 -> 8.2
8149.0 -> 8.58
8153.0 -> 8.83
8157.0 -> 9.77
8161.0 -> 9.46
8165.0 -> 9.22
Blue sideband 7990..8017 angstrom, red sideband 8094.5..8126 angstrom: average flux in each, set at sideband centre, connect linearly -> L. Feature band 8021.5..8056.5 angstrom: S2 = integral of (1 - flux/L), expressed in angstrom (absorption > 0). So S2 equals 3.7 angstrom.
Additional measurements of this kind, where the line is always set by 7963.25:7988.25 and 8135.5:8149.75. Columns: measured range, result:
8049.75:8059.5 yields -0.7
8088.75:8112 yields -0.8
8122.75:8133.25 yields -0.4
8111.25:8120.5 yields -0.7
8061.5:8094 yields -1.0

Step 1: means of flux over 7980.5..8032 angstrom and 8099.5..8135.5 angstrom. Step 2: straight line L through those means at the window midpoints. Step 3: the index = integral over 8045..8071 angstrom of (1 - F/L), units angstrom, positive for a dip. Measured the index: 4.6 angstrom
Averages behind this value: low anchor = 12.6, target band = 9.05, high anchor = 9.14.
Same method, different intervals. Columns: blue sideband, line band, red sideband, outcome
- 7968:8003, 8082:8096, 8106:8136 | 0.32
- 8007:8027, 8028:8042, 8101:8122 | -4.01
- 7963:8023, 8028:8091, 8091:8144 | 1.48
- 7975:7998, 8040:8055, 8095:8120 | -0.51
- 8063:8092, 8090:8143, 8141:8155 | -1.60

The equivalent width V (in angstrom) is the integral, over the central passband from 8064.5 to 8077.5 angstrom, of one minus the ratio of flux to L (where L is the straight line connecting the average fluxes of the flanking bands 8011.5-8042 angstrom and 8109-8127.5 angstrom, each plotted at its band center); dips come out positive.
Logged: 1.25 angstrom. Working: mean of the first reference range 10.7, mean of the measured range 8.98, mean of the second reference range 9.11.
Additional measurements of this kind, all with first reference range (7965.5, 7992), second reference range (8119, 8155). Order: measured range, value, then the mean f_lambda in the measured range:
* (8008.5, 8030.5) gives -4.00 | 10.7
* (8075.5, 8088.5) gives -0.32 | 9.12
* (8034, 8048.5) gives -1.04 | 9.64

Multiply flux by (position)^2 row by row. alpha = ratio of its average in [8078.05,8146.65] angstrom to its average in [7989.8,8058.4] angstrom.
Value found 0.78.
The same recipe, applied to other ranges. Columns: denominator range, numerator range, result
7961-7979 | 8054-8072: 1.09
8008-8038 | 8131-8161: 0.86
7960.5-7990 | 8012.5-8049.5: 1.19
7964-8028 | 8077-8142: 0.83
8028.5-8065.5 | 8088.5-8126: 0.91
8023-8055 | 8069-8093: 0.85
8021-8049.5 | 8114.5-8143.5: 0.82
